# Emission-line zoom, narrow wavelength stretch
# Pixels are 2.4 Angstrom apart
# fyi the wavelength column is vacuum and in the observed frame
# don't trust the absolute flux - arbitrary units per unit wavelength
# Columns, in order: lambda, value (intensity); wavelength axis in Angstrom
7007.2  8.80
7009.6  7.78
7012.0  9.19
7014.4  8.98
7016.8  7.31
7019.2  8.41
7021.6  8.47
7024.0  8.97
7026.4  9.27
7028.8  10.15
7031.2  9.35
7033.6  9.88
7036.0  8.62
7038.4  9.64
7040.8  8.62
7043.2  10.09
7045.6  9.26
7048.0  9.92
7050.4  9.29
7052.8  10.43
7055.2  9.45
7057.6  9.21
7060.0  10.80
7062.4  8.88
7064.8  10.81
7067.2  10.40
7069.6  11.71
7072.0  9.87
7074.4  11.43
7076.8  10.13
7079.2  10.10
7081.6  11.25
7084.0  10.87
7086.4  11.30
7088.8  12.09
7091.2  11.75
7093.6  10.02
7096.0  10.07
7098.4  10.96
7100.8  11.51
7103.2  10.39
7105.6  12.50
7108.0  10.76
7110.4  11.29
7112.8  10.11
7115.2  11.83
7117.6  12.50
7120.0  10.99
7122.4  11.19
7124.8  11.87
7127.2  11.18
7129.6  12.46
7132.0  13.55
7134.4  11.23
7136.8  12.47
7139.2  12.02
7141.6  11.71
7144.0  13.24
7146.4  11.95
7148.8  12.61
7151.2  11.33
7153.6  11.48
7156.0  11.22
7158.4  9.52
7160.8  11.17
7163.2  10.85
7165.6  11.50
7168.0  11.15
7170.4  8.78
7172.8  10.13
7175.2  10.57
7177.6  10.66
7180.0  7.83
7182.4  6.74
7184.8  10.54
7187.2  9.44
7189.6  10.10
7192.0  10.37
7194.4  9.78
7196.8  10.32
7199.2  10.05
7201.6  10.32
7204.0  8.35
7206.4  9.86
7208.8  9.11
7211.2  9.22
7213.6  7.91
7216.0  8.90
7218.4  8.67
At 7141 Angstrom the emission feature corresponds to C III]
